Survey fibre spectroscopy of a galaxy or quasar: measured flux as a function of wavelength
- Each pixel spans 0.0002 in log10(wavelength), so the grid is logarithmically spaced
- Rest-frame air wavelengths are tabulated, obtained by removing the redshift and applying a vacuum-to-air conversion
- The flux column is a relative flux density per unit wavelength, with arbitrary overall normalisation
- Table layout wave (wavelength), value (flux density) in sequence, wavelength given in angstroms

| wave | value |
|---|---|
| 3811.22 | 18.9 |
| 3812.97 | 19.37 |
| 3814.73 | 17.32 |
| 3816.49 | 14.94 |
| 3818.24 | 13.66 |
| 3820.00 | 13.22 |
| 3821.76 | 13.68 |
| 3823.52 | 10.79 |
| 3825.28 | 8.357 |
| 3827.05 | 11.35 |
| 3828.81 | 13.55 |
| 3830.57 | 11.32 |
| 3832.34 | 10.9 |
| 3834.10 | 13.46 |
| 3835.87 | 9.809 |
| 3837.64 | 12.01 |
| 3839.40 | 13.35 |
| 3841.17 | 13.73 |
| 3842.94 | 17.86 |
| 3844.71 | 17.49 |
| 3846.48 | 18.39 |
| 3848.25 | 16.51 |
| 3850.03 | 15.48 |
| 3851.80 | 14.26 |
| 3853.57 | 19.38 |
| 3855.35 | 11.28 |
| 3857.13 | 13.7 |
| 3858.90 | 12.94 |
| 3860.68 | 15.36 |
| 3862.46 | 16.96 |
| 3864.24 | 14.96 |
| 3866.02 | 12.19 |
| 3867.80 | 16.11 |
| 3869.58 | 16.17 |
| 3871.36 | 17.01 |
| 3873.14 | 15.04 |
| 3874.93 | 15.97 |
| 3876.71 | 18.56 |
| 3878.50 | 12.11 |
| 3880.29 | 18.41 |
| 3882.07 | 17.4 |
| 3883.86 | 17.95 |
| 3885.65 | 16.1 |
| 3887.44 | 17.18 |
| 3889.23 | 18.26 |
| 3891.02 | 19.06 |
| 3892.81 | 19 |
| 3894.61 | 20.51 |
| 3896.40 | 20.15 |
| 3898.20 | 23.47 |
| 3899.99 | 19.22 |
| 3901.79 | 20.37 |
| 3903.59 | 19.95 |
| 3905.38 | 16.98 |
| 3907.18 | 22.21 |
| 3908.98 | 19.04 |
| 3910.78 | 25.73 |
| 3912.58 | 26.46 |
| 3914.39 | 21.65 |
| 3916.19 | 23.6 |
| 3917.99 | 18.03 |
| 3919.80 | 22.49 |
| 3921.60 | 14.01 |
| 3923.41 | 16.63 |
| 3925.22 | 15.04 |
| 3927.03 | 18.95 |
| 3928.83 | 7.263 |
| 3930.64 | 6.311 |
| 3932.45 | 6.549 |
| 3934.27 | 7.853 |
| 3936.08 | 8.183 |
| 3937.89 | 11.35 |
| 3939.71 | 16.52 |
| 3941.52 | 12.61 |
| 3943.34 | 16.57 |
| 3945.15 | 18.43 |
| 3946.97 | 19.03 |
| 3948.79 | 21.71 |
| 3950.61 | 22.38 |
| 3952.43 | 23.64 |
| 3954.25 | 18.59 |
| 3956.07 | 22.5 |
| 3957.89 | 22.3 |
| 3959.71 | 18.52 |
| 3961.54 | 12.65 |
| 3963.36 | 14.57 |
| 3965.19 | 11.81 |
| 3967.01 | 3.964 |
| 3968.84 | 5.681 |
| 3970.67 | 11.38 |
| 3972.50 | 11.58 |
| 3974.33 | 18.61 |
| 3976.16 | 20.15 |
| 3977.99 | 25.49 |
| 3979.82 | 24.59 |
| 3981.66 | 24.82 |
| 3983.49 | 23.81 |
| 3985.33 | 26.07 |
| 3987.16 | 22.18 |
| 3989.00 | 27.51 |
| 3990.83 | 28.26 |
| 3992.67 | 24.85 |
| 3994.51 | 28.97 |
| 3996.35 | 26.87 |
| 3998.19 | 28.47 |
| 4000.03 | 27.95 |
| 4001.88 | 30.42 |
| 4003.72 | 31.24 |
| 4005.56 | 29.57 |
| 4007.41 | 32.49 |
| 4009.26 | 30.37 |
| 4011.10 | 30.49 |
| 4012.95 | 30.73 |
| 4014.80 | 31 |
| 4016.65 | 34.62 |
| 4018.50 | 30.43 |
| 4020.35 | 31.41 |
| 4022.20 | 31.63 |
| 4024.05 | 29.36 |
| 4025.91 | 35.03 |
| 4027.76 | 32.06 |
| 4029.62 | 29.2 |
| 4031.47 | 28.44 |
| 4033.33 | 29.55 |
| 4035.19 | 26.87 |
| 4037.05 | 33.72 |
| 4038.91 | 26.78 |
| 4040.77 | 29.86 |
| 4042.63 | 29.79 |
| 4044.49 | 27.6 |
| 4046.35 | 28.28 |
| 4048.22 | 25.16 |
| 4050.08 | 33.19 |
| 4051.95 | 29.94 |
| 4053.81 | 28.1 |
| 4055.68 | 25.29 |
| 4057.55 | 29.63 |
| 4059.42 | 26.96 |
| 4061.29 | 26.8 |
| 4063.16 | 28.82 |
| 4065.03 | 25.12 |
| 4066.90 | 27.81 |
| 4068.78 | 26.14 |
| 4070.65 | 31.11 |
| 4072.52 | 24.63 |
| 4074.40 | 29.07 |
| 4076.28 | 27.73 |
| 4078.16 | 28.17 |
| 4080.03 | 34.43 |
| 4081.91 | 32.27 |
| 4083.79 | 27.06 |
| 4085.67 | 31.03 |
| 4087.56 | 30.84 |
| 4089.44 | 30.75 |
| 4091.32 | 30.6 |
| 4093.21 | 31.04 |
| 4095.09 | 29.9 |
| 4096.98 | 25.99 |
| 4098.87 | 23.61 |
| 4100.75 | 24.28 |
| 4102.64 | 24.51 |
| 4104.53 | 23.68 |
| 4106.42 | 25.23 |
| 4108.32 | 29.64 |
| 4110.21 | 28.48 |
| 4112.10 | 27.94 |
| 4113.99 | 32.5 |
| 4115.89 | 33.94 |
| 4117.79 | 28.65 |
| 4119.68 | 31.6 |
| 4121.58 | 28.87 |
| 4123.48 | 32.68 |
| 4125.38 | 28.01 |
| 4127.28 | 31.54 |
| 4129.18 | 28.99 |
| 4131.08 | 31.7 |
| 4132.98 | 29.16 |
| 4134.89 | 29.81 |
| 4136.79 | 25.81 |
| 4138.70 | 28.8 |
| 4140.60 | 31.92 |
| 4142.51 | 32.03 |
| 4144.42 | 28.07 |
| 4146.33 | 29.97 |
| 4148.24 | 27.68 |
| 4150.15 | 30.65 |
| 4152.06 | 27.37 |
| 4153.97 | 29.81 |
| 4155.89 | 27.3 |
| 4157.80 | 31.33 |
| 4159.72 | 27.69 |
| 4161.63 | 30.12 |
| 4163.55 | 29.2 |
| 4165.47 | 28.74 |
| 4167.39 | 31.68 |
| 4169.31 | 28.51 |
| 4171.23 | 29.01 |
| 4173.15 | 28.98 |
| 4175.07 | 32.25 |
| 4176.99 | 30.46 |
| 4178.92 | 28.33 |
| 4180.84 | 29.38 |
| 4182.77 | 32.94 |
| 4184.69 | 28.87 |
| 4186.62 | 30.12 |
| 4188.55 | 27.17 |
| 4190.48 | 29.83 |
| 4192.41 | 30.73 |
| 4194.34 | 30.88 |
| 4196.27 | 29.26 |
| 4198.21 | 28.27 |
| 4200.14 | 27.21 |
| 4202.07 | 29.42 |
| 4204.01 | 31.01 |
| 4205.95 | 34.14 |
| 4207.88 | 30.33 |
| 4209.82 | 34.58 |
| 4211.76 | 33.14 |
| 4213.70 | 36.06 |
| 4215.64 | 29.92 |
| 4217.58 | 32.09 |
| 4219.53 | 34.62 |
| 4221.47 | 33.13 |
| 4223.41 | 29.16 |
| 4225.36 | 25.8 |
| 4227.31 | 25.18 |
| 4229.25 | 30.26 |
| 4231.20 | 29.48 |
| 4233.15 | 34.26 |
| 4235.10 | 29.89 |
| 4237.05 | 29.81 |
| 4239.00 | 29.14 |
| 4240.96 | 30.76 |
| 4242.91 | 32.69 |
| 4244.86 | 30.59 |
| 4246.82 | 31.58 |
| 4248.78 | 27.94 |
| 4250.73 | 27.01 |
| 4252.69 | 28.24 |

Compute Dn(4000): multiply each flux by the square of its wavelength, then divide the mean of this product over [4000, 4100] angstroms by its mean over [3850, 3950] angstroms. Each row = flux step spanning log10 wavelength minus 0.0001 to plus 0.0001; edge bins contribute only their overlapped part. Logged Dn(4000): 1.89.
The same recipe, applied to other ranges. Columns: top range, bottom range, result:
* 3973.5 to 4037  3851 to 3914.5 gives 1.70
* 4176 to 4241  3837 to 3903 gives 2.16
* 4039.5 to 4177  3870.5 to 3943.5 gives 1.88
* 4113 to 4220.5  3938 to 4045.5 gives 1.35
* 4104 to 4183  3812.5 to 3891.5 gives 2.29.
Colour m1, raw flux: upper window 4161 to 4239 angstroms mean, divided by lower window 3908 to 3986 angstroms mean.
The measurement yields 1.77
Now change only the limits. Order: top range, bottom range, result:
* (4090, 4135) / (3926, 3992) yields 1.69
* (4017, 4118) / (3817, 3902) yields 1.87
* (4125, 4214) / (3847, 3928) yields 1.68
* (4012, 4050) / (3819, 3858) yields 2.21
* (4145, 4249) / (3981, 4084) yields 1.04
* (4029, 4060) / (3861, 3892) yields 1.75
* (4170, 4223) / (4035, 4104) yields 1.08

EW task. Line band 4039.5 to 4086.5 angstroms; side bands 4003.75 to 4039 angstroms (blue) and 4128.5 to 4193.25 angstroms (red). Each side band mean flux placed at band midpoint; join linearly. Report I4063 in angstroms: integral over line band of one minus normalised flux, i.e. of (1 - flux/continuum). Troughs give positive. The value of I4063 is 2.9 angstroms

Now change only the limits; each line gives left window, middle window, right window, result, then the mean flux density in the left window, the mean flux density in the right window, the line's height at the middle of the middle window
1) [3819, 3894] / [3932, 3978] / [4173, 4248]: 9.3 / 14.9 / 30.6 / 19.3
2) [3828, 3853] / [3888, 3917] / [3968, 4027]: -2.8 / 14.2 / 26.5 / 19.1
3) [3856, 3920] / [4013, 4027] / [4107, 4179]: -4.4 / 18.3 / 29.7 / 24.2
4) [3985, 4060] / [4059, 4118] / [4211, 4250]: 2.7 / 29.3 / 30.7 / 29.8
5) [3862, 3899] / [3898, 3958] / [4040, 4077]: 7.0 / 17.3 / 28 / 20.1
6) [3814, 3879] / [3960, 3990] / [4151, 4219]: 3.8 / 14.3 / 30.2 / 20.3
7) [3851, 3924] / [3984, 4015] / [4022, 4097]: -4.0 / 18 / 29.2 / 25.3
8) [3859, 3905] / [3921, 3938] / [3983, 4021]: 8.3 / 17.4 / 29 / 22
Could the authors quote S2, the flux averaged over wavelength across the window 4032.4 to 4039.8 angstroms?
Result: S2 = 29.2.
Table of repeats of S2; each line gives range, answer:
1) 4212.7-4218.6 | 32.7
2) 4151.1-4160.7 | 28.7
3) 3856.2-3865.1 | 14.8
